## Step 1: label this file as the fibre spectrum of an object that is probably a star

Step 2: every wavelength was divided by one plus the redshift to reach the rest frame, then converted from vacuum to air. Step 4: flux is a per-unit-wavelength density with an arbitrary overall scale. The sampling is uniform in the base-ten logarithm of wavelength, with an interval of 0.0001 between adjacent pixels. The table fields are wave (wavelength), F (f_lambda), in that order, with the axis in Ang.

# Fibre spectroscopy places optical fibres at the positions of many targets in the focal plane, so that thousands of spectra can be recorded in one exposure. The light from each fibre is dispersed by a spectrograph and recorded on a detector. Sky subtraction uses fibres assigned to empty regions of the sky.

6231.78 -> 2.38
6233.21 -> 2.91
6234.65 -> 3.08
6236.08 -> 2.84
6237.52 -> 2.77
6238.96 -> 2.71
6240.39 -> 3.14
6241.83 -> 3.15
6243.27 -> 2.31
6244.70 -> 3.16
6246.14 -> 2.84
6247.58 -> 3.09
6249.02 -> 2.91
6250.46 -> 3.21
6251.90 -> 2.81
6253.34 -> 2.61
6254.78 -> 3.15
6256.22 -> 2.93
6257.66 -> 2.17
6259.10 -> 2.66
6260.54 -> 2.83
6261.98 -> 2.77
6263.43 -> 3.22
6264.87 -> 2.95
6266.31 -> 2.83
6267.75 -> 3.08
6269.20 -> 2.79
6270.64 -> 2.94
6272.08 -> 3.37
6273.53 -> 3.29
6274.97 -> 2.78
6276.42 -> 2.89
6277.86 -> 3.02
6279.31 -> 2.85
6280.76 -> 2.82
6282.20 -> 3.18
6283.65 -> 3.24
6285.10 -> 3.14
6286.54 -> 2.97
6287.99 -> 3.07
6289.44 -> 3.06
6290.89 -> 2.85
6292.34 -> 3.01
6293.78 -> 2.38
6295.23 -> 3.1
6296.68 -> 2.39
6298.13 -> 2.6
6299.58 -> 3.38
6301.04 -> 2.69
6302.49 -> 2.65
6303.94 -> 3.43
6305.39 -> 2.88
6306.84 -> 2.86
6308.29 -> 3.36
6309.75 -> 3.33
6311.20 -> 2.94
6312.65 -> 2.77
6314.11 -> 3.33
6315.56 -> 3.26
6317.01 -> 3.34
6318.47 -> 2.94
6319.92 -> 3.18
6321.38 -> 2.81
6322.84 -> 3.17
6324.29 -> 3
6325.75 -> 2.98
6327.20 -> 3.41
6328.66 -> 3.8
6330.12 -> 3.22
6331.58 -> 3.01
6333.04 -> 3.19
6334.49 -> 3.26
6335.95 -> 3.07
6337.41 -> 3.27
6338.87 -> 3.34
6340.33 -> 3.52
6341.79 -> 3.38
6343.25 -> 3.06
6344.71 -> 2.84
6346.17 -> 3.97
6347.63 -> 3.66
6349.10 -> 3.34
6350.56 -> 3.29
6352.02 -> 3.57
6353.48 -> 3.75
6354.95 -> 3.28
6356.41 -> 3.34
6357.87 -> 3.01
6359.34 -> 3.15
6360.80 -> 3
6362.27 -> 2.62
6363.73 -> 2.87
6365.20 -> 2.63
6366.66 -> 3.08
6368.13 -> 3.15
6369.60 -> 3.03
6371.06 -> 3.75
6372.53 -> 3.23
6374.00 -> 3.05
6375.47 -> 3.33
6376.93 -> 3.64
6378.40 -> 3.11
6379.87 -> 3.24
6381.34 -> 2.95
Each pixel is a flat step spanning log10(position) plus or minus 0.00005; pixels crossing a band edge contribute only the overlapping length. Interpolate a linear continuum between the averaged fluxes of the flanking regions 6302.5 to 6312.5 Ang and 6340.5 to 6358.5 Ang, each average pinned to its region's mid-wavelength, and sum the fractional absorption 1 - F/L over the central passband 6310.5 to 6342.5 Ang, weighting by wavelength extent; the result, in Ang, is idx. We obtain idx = 0.3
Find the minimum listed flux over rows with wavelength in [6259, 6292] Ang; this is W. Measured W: 2.66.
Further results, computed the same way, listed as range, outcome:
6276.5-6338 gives 2.38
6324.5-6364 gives 2.62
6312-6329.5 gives 2.77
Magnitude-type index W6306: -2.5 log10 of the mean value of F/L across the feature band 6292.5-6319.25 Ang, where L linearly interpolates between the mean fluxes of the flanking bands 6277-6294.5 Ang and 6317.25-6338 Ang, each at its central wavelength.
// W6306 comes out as 0.03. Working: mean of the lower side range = 2.97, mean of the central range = 2.98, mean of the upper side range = 3.17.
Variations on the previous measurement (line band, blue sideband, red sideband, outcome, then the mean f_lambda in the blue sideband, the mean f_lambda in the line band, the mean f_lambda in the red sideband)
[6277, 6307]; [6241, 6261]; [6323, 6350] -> 0.05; 2.85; 2.93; 3.29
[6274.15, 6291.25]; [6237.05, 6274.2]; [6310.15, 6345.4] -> 0.01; 2.91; 2.99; 3.17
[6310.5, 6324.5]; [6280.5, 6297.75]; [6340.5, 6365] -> 0.00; 2.93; 3.08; 3.25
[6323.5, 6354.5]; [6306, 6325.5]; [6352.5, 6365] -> -0.08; 3.09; 3.33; 3.11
